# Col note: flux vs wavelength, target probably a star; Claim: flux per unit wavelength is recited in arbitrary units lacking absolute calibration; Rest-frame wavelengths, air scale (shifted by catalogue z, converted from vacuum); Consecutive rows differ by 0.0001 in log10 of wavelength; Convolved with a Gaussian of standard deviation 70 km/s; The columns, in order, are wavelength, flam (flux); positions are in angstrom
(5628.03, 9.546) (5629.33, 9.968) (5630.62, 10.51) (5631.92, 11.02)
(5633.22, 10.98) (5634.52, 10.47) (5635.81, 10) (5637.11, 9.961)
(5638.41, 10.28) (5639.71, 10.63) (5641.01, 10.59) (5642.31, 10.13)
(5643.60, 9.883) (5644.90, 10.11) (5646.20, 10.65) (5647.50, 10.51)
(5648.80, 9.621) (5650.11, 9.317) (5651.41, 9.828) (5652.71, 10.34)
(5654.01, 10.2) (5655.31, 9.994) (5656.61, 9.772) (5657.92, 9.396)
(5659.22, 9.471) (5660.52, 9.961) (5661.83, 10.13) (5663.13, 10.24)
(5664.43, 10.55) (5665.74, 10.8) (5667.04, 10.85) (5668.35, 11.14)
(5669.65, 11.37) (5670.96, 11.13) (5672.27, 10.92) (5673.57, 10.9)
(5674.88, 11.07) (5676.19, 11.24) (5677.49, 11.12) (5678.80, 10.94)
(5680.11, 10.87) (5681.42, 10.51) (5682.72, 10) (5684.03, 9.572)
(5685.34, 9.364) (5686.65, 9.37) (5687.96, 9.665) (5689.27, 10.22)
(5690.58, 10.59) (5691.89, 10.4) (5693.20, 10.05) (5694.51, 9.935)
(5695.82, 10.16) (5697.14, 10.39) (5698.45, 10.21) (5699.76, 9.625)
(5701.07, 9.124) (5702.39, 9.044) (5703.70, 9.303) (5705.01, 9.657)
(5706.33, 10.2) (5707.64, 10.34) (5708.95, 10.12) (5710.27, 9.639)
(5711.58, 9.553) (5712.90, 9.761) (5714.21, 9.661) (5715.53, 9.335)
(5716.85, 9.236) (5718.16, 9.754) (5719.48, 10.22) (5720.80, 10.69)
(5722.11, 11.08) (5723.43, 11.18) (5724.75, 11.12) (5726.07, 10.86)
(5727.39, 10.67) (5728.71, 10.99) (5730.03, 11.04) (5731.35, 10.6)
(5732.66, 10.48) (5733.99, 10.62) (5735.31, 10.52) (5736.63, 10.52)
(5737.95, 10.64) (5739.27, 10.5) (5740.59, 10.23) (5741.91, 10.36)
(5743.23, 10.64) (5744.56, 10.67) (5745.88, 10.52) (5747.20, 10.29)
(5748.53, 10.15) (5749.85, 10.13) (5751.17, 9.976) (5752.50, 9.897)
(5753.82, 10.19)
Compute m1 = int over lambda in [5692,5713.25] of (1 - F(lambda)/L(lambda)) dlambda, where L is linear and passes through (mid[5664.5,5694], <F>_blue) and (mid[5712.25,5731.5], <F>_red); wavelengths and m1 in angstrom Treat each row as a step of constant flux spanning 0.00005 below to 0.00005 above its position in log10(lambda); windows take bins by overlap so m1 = 1.29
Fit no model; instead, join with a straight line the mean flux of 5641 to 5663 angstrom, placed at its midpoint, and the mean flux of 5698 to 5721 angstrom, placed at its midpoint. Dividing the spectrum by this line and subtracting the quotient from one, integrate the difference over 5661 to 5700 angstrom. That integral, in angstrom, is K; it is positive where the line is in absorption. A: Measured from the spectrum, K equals -2.3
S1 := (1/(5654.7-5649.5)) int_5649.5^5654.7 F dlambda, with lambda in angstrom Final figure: 9.94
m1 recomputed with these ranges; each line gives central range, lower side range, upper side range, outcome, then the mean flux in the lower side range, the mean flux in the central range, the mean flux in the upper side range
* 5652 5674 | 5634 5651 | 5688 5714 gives -0.76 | 10.2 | 10.4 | 9.9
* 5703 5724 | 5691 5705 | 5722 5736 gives 0.71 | 9.83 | 9.98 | 10.8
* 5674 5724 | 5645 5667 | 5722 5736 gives 2.00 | 10.1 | 10.1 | 10.8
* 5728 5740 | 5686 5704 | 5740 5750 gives -0.44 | 9.87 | 10.7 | 10.4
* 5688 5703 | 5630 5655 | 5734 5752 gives 0.53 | 10.3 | 9.96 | 10.4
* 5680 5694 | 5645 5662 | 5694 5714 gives -0.25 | 9.93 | 10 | 9.8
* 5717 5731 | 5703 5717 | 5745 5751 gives -1.09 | 9.73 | 10.7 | 10.3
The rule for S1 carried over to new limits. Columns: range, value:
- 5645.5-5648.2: 10.6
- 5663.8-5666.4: 10.7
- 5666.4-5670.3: 11.1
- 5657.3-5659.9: 9.46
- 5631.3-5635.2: 10.8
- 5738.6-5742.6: 10.4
